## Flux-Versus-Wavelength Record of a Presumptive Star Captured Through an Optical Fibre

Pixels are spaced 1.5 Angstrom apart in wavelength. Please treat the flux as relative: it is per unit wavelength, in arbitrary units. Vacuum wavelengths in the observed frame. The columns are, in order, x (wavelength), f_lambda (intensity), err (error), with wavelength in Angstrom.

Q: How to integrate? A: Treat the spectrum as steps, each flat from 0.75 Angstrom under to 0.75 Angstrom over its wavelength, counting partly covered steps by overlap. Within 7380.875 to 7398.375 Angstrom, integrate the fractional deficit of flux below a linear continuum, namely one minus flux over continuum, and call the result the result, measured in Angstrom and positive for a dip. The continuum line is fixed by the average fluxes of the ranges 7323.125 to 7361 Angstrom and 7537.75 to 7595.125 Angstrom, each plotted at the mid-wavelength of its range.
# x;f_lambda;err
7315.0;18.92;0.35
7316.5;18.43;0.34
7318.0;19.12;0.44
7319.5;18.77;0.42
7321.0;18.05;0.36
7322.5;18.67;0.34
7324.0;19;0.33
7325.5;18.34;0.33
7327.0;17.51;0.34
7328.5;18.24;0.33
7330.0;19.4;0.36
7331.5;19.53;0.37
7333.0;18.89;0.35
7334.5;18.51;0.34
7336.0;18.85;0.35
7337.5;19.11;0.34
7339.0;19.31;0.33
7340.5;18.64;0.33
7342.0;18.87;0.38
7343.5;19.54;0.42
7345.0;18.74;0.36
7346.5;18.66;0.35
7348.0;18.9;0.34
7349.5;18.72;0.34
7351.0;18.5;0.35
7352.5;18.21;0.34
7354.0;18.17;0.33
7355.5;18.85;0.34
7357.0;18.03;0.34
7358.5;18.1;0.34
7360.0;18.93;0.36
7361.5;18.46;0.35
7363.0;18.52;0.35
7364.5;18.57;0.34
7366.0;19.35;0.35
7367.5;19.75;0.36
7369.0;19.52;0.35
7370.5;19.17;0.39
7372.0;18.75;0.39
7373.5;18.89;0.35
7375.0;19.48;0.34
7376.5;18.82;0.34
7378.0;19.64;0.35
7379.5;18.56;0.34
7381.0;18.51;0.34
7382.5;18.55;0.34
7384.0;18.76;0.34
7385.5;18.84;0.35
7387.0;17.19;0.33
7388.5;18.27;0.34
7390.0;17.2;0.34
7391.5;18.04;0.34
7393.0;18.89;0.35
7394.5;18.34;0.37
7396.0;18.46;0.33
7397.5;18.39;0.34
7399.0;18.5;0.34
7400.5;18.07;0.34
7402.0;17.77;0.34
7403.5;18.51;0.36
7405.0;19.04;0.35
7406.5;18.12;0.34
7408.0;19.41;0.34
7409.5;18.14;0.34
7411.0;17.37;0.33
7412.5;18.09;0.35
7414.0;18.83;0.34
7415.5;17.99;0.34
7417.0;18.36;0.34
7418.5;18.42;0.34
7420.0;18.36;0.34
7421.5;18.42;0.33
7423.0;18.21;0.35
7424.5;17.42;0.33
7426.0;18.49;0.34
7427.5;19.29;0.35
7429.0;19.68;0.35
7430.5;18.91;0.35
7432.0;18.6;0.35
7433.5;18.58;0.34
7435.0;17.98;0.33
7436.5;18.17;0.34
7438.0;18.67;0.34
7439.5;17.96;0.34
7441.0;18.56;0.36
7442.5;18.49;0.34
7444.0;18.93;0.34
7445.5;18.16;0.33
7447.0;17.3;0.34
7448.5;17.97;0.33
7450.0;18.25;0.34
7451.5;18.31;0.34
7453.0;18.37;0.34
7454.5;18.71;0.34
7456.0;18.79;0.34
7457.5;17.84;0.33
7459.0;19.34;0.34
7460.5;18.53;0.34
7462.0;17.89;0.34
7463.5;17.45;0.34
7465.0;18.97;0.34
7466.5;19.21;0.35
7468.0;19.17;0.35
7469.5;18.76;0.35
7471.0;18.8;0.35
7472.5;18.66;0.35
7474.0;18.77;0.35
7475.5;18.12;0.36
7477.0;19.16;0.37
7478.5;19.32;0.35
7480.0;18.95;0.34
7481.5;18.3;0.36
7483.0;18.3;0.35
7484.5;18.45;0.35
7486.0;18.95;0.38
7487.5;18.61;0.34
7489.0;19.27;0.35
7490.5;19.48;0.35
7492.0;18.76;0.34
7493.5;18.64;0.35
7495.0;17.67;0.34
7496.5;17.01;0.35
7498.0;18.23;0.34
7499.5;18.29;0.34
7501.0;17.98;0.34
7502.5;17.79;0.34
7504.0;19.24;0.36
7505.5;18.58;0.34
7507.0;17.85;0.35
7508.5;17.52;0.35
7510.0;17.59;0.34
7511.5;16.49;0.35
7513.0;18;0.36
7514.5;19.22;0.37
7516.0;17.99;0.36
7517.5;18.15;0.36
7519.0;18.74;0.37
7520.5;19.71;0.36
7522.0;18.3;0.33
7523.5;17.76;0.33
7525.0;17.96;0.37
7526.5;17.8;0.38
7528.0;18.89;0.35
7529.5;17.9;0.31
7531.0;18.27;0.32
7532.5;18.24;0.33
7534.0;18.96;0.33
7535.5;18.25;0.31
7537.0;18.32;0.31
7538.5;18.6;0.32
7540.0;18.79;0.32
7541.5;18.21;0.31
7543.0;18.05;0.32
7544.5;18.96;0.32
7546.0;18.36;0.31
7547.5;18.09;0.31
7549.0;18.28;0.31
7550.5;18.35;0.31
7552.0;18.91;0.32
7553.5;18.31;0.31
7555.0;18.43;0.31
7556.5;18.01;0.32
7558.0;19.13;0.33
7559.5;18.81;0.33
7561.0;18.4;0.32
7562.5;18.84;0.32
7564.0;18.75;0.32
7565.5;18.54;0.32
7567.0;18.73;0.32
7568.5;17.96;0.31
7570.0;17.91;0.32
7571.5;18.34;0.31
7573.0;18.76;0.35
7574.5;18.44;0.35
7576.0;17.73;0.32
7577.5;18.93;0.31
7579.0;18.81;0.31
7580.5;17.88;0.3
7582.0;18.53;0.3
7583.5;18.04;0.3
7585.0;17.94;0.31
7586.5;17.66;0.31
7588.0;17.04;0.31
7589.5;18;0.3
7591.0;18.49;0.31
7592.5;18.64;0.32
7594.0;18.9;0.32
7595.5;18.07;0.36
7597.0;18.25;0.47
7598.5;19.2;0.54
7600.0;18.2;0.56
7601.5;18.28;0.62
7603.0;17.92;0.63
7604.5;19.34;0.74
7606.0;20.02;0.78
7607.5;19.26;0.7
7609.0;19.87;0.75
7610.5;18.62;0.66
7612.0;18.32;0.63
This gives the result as 0.3 Angstrom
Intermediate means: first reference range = 18.7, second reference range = 18.4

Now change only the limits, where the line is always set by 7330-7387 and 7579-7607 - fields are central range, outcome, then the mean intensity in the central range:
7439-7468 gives 0.4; 18.4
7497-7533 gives 0.7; 18.2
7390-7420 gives 0.7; 18.3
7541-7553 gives 0.0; 18.4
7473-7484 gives -0.1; 18.7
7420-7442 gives 0.2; 18.5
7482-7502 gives 0.2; 18.4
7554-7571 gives -0.1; 18.5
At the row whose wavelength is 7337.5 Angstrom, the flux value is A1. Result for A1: 19.11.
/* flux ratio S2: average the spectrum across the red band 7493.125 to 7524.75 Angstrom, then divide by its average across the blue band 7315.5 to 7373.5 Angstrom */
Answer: 0.97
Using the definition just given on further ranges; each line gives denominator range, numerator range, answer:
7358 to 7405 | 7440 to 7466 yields 0.99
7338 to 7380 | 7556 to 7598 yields 0.97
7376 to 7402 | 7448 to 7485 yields 1.01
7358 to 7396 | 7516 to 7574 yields 0.99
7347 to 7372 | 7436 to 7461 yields 0.98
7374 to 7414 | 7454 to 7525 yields 1.00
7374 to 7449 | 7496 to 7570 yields 0.99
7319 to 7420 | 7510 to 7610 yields 0.99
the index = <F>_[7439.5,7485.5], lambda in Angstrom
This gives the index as 18.5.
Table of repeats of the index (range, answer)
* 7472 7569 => 18.4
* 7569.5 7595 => 18.2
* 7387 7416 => 18.3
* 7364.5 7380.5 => 19.2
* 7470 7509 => 18.5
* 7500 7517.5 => 18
